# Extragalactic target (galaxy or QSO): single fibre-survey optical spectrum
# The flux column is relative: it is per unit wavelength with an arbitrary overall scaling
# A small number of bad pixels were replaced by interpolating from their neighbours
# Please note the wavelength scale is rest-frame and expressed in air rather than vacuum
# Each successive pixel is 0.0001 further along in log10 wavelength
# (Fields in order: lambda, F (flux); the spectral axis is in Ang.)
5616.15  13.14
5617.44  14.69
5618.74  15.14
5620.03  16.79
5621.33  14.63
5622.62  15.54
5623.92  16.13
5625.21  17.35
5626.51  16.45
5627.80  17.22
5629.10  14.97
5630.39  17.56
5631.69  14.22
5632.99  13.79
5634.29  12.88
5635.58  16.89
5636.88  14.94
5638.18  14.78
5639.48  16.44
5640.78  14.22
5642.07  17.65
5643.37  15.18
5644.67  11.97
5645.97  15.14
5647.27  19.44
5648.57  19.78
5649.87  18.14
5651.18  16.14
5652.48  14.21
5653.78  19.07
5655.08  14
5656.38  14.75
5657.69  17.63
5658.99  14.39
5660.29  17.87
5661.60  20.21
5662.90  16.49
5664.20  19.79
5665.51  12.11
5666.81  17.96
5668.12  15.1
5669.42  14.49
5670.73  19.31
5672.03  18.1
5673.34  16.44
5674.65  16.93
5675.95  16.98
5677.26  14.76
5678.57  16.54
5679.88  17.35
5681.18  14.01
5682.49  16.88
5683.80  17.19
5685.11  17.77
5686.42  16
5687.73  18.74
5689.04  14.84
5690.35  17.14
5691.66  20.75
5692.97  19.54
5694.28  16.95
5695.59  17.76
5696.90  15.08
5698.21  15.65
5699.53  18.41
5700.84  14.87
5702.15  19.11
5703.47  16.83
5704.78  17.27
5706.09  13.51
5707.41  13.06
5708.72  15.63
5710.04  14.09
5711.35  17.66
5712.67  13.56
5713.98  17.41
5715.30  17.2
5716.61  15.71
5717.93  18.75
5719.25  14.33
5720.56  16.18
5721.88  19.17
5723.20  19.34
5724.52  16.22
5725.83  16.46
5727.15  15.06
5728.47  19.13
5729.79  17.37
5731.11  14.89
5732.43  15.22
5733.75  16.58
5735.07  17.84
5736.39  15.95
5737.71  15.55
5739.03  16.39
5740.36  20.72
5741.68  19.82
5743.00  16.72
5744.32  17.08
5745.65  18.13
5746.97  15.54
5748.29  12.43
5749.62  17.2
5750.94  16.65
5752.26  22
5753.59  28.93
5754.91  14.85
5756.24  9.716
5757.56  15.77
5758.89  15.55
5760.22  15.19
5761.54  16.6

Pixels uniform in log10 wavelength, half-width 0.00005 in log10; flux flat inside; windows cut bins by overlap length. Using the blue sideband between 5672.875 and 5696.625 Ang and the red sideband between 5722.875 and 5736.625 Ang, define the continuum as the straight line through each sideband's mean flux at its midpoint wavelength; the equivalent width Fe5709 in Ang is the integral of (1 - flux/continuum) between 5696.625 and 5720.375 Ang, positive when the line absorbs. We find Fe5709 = 1.15 Ang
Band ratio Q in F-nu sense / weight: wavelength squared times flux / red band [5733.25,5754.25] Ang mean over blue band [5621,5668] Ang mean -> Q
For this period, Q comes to 1.2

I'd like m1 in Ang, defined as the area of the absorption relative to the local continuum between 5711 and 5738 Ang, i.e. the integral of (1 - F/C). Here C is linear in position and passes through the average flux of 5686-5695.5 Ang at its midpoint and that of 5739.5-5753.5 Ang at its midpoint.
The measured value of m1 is 1.9 Ang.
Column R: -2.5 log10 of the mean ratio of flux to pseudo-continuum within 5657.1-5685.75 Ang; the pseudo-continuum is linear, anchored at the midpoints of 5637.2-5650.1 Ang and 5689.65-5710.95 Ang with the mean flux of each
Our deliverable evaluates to -0.023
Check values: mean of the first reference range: 16.2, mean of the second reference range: 16.6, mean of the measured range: 16.7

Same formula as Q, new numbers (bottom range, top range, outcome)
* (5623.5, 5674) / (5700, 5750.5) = 1.05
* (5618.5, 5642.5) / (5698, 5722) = 1.06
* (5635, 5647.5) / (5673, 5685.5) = 1.07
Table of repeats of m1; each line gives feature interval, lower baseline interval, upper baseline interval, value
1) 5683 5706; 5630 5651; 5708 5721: -1.8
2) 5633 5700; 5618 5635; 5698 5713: -3.5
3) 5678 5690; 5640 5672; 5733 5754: 0.2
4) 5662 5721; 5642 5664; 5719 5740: 0.4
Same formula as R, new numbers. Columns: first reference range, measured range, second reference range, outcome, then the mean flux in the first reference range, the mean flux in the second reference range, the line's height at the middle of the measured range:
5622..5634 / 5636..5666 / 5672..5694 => 0.00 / 15.8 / 17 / 16.3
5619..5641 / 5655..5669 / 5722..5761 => -0.03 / 15.6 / 17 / 16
